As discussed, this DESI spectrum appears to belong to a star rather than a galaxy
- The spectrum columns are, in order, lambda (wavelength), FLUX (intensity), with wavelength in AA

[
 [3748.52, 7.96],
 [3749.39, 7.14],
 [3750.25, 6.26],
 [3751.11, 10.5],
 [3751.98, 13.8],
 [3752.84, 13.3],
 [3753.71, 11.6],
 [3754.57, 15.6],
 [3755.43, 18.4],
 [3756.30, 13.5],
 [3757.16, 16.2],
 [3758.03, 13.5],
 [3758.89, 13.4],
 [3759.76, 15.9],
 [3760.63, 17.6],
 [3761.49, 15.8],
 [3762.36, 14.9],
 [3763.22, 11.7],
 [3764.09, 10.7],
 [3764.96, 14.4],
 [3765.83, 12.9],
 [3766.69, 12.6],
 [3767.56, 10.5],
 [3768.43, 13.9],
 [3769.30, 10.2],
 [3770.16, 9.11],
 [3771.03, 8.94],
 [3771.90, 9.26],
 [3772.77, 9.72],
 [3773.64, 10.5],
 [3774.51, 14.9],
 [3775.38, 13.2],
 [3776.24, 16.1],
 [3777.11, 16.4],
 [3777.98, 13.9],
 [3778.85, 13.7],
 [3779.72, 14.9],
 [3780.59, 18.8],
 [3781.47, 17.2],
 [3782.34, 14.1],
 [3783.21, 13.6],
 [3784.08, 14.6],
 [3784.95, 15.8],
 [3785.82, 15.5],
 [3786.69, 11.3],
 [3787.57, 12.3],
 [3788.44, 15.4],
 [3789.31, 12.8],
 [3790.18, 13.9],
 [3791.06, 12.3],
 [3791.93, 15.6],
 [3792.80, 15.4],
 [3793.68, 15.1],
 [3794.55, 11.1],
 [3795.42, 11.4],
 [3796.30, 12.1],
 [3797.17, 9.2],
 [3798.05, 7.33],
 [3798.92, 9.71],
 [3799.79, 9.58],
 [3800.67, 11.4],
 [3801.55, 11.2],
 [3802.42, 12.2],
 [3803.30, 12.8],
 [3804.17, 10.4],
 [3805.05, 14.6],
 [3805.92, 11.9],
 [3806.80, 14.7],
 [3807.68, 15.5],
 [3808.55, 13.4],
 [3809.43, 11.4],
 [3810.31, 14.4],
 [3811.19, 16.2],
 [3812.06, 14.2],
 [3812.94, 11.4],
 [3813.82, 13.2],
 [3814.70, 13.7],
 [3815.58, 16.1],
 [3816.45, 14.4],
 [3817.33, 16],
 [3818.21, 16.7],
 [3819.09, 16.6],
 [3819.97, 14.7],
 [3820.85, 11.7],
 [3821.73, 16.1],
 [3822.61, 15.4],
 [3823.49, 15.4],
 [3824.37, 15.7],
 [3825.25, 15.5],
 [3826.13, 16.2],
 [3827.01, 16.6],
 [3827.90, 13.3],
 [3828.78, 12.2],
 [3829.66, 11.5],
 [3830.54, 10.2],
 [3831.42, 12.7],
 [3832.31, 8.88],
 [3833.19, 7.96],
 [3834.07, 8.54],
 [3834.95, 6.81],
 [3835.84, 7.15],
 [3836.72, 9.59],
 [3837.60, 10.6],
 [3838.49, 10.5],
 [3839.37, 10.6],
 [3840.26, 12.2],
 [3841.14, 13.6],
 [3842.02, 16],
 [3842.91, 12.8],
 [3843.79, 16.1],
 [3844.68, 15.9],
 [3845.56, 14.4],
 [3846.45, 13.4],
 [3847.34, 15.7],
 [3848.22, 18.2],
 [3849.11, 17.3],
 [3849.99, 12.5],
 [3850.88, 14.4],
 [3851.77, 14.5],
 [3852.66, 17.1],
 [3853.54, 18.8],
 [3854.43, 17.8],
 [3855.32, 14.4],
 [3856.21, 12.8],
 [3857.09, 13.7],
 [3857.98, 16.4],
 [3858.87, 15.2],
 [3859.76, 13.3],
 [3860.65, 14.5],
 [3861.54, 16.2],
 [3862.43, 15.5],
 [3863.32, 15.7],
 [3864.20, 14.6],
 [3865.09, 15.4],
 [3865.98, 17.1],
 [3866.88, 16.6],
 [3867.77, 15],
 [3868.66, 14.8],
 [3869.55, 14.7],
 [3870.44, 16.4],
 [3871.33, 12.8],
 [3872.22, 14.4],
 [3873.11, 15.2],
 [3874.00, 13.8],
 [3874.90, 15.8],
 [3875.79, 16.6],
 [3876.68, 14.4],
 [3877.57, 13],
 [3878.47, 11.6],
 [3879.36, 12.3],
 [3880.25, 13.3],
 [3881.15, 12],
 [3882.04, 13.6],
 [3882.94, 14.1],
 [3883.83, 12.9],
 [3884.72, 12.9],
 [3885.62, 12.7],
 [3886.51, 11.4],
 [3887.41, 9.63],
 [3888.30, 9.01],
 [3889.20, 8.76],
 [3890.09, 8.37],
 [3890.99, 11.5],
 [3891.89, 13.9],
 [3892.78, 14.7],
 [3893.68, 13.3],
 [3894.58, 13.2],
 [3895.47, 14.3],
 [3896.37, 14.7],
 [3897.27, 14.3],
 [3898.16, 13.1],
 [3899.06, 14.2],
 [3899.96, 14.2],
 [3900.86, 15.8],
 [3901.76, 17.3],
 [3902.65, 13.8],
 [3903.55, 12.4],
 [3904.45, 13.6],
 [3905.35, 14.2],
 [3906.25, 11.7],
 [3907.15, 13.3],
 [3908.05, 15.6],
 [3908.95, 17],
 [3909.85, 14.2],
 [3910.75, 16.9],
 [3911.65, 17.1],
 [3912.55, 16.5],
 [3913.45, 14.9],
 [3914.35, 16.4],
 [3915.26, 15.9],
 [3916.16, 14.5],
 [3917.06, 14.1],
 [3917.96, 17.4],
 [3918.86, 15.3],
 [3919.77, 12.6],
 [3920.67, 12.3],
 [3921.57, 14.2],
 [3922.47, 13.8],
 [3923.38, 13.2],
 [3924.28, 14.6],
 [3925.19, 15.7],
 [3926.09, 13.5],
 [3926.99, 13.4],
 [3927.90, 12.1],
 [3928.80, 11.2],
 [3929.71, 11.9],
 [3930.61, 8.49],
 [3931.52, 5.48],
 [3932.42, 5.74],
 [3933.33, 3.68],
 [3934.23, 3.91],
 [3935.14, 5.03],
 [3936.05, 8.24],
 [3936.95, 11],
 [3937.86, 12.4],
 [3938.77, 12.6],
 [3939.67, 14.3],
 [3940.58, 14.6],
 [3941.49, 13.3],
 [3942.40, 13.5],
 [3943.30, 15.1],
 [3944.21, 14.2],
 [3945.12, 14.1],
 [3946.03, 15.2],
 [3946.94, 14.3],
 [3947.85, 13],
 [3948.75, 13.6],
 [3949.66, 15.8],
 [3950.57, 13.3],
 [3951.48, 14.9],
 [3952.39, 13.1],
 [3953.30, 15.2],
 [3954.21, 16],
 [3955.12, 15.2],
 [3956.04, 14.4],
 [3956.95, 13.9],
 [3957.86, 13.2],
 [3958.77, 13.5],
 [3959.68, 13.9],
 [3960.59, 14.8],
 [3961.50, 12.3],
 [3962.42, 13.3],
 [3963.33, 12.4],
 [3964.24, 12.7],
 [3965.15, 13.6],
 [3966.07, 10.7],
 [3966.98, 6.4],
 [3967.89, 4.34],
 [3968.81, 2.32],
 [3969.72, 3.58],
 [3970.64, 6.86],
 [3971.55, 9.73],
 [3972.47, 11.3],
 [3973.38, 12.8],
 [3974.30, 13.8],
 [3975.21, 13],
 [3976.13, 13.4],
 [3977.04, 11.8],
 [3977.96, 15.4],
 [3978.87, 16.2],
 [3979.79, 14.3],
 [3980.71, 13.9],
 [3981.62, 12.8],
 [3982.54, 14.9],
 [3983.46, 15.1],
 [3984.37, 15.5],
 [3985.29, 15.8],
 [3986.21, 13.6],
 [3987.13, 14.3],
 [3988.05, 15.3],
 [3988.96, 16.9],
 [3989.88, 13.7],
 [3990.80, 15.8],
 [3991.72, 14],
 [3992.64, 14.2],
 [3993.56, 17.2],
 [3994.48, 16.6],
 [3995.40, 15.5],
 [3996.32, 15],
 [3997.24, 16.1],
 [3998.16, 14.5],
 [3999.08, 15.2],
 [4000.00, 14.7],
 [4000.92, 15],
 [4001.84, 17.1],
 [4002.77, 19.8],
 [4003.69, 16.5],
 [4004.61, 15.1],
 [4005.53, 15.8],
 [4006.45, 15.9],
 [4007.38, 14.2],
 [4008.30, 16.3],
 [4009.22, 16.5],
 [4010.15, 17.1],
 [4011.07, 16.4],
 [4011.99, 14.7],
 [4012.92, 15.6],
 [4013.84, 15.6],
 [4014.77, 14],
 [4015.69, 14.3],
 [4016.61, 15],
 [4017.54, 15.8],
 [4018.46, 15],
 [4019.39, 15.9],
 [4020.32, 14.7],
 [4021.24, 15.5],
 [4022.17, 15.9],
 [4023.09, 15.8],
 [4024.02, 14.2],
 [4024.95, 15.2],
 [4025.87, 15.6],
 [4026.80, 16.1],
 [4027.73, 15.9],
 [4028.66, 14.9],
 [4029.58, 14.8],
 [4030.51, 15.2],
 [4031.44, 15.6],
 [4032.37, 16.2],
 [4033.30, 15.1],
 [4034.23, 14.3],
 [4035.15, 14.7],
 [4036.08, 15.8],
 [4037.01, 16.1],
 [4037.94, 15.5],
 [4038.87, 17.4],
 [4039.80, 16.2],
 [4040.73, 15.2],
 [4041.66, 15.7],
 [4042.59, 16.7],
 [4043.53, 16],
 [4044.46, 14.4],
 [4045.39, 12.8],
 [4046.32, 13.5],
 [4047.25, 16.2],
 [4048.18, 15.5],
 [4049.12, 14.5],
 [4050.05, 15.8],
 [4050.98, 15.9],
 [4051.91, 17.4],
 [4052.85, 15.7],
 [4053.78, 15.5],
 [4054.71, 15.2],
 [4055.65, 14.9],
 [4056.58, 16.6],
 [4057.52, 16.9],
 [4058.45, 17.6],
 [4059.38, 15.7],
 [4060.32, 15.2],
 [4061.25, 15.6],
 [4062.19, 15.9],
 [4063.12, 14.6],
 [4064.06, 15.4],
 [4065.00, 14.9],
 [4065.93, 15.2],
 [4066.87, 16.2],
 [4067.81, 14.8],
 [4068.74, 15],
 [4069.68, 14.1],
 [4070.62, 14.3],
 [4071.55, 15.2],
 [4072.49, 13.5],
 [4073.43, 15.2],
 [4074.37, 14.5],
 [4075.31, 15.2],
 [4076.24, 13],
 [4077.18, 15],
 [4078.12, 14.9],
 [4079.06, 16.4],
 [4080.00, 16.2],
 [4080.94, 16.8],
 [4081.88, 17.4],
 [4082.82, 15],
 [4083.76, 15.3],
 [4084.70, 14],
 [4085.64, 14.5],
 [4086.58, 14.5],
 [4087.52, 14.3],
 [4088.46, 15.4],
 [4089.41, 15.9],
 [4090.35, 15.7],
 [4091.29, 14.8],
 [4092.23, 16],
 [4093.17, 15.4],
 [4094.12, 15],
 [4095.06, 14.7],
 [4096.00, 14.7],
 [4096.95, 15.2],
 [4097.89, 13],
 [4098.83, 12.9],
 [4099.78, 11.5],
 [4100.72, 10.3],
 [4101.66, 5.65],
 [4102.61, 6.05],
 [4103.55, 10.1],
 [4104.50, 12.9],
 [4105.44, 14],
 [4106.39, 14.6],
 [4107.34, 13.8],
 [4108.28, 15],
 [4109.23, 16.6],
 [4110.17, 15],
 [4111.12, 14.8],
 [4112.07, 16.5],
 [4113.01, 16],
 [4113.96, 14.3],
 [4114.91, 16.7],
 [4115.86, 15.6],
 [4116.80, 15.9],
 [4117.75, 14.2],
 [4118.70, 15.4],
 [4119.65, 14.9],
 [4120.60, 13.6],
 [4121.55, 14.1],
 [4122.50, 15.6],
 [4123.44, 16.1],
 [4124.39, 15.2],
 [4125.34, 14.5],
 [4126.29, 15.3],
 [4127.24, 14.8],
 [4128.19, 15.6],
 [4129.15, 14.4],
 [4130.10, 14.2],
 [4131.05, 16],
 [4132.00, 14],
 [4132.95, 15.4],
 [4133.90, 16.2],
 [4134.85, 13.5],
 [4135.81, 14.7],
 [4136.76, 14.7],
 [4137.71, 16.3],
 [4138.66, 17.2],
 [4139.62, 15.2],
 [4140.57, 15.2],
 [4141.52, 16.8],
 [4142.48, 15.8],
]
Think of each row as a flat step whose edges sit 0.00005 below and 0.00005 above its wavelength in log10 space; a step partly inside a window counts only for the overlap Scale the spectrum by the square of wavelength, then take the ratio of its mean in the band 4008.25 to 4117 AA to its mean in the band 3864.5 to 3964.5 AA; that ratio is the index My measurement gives 1.21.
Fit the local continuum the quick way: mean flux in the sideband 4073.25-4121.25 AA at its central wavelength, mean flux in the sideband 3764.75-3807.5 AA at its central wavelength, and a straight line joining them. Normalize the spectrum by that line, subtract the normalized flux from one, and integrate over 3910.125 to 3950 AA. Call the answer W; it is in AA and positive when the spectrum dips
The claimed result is 2.09 AA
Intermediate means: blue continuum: 12.8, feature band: 12.8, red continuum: 14.4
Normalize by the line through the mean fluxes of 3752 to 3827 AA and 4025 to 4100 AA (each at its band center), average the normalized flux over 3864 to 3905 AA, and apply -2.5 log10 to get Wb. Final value 0.04 mag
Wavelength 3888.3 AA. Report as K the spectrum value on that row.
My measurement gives 9.01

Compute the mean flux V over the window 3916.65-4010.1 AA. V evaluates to 13.2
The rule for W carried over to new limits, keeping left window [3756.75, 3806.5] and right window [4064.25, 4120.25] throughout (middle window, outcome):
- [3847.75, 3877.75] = -4.2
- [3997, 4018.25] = -2.4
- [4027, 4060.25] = -3.1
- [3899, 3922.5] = -2.0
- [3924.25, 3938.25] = 4.2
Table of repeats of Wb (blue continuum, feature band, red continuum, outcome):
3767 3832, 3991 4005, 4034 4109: -0.10 mag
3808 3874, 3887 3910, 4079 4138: 0.07 mag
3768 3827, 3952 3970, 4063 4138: 0.19 mag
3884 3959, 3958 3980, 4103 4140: 0.19 mag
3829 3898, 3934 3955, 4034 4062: 0.11 mag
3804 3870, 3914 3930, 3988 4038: 0.06 mag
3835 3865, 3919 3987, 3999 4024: 0.22 mag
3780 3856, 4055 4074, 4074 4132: -0.07 mag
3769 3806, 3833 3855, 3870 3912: -0.01 mag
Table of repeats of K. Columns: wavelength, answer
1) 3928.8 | 11.2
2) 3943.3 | 15.1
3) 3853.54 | 18.8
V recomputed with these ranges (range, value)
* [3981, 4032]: 15.4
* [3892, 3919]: 14.8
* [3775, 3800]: 13.6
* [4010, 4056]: 15.4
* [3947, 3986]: 12.7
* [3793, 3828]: 13.5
